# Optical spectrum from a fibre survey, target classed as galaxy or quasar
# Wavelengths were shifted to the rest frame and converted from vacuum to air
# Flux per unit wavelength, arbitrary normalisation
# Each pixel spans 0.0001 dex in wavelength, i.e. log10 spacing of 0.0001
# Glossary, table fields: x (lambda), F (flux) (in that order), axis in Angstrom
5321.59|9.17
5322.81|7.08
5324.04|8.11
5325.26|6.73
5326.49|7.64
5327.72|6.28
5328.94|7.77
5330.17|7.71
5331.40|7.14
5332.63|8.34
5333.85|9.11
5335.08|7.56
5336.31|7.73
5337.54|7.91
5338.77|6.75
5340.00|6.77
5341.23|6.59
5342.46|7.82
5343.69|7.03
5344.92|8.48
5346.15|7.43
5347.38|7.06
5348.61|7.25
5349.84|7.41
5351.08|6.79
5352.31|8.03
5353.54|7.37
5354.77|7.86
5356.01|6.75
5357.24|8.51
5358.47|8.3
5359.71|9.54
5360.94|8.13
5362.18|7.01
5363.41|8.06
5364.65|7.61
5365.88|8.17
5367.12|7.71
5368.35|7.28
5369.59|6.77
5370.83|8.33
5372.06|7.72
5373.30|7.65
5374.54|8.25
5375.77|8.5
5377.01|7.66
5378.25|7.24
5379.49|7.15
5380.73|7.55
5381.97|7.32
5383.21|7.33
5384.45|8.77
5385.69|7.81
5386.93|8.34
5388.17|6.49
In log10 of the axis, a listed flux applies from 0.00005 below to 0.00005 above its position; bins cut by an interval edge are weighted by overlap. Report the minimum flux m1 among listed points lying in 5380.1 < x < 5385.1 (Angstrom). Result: 7.32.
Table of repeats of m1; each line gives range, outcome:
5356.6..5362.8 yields 7.01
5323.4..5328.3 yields 6.28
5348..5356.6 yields 6.75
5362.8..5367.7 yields 7.61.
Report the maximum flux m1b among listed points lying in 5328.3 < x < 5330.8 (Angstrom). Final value 7.77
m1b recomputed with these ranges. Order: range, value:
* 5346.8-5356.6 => 8.03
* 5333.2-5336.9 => 9.11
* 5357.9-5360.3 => 9.54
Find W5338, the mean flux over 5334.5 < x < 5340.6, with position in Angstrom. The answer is 7.34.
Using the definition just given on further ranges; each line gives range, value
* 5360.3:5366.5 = 7.81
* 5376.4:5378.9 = 7.44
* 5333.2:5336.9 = 8.15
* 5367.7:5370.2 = 7.04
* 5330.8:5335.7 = 8.04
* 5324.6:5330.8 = 7.23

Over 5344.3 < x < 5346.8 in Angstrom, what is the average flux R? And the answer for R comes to 7.95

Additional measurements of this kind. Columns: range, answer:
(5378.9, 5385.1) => 7.62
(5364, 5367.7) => 7.82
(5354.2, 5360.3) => 8.18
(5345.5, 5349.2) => 7.27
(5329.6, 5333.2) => 7.71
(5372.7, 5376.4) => 8.14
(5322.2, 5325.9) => 7.31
